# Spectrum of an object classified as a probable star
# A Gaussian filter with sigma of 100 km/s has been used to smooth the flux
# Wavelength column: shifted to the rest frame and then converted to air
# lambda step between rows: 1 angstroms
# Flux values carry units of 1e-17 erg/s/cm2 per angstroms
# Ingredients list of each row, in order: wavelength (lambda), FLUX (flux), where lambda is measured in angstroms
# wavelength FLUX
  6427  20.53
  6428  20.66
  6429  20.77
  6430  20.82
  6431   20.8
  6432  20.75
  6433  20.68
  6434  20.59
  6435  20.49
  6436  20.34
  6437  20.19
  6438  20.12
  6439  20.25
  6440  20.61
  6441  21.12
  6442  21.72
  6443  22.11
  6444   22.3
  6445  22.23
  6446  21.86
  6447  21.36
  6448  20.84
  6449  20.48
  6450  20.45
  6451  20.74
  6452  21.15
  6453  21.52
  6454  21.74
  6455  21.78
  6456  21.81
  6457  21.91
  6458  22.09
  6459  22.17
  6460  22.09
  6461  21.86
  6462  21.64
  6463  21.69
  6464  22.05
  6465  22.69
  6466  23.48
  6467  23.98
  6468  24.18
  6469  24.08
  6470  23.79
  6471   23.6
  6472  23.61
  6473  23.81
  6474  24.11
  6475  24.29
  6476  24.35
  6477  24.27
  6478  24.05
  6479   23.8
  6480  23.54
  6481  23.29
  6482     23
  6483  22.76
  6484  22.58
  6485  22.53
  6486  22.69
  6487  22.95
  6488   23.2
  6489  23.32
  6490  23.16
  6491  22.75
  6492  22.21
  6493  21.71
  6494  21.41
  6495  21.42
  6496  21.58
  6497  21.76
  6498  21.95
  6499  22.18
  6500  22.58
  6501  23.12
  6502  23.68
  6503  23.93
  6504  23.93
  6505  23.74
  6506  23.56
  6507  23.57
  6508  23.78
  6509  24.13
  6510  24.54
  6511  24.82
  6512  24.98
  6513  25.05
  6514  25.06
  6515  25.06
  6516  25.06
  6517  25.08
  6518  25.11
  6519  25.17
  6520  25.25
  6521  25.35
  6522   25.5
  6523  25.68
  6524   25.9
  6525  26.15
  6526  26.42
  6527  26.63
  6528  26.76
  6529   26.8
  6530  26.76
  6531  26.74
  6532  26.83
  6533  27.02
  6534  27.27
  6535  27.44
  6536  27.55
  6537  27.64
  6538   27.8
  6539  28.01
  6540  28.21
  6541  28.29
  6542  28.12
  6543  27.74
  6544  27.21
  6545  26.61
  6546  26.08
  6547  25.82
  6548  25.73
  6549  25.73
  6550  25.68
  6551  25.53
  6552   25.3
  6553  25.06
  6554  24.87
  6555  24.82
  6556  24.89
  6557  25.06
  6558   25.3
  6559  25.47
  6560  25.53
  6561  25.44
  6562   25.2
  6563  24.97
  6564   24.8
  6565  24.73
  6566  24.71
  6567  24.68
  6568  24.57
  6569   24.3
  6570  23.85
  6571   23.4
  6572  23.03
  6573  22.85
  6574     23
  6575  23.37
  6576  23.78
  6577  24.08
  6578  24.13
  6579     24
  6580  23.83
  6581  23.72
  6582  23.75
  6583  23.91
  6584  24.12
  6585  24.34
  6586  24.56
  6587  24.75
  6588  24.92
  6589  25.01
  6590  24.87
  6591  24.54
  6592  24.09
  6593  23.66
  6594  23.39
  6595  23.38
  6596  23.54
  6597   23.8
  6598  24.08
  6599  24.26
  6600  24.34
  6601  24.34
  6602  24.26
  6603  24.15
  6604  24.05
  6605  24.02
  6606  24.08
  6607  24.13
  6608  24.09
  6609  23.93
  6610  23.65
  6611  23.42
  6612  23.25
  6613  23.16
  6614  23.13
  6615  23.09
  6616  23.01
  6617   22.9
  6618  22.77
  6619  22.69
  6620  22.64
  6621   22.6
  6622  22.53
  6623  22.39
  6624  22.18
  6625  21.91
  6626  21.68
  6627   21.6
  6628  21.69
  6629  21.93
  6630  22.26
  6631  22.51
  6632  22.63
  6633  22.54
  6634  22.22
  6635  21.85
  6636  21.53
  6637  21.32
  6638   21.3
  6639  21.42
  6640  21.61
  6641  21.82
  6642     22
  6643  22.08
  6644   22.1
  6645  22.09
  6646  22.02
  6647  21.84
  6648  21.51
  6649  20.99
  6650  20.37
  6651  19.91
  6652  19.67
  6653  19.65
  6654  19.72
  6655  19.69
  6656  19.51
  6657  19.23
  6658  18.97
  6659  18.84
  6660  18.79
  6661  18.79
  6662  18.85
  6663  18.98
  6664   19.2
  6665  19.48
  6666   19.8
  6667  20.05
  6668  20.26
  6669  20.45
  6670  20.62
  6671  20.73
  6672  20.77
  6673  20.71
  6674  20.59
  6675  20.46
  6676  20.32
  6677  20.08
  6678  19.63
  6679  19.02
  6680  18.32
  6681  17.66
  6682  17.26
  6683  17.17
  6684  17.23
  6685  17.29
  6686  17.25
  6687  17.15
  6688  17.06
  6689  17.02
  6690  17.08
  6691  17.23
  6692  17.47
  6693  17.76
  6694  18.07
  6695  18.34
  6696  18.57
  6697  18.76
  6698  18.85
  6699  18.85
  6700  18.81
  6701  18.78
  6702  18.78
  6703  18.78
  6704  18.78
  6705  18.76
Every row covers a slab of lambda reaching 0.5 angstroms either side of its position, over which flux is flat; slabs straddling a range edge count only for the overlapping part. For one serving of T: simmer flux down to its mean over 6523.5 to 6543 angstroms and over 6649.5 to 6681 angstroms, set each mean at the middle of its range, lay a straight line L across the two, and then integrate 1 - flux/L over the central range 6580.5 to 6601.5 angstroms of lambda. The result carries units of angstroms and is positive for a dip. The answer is -0.2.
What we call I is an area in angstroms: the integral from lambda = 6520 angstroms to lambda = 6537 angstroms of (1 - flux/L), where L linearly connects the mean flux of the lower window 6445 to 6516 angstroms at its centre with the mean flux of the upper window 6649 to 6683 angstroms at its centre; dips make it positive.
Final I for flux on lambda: -3.5 angstroms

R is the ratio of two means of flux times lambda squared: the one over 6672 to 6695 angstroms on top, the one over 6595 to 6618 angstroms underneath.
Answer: 0.79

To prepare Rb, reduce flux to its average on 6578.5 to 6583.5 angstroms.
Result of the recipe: 23.8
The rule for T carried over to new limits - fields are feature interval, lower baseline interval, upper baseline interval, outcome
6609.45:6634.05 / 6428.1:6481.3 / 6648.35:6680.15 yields -2.84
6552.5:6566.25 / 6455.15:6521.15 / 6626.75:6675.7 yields -1.77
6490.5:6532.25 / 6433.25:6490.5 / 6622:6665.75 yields -4.60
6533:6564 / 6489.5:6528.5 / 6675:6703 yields -4.70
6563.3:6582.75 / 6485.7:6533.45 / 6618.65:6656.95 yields -0.85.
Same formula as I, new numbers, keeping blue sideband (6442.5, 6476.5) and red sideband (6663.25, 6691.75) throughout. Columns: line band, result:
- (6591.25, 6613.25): -4.12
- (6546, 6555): -1.94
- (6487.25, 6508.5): -0.98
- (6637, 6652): -1.54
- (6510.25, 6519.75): -1.55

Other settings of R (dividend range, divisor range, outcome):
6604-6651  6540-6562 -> 0.88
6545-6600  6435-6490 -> 1.13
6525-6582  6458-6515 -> 1.12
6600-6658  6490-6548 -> 0.91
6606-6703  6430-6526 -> 0.94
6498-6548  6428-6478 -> 1.19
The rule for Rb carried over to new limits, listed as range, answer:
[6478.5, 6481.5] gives 23.5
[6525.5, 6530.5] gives 26.7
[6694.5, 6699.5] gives 18.7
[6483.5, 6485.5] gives 22.6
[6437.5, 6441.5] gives 20.5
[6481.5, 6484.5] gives 22.8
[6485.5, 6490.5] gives 23.1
